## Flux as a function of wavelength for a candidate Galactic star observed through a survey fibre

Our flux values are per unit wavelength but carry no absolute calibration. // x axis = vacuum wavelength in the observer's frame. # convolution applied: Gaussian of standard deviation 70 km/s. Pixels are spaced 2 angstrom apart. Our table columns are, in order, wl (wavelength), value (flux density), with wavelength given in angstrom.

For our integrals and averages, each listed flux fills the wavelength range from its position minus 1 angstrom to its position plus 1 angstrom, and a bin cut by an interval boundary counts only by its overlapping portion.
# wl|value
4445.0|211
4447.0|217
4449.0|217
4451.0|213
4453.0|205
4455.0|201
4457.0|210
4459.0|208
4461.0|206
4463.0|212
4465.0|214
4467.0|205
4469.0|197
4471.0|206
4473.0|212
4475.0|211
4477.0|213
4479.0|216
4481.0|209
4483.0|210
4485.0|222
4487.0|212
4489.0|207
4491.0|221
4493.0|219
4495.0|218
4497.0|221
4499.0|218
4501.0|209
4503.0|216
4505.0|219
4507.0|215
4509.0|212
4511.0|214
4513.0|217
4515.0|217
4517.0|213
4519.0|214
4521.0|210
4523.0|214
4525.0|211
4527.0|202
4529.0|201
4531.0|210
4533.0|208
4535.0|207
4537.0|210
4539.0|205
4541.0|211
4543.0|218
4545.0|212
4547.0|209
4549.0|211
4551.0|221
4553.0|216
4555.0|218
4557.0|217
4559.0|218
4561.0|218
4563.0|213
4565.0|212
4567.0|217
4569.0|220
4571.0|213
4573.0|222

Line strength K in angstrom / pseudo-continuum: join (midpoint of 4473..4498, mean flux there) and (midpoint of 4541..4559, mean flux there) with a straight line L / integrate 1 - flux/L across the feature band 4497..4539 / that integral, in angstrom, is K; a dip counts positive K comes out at 0.6 angstrom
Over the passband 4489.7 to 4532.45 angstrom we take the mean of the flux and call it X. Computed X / 214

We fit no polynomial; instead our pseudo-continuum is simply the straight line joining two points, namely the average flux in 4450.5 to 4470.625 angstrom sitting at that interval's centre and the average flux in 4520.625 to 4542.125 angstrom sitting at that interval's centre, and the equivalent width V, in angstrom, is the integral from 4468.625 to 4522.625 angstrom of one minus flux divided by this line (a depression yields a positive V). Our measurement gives -1.6 angstrom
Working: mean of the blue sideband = 207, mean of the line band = 214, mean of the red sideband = 208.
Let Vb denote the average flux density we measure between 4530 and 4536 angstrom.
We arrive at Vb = 208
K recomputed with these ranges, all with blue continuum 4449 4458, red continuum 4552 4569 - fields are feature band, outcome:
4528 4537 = 0.31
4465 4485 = 0.02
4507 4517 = -0.10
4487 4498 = -0.28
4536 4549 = 0.25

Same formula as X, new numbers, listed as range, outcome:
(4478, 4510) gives 215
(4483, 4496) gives 216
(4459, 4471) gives 207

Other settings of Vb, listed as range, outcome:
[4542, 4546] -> 215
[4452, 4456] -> 203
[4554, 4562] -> 218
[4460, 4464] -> 209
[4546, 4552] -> 214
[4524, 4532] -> 206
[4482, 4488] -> 215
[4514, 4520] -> 215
